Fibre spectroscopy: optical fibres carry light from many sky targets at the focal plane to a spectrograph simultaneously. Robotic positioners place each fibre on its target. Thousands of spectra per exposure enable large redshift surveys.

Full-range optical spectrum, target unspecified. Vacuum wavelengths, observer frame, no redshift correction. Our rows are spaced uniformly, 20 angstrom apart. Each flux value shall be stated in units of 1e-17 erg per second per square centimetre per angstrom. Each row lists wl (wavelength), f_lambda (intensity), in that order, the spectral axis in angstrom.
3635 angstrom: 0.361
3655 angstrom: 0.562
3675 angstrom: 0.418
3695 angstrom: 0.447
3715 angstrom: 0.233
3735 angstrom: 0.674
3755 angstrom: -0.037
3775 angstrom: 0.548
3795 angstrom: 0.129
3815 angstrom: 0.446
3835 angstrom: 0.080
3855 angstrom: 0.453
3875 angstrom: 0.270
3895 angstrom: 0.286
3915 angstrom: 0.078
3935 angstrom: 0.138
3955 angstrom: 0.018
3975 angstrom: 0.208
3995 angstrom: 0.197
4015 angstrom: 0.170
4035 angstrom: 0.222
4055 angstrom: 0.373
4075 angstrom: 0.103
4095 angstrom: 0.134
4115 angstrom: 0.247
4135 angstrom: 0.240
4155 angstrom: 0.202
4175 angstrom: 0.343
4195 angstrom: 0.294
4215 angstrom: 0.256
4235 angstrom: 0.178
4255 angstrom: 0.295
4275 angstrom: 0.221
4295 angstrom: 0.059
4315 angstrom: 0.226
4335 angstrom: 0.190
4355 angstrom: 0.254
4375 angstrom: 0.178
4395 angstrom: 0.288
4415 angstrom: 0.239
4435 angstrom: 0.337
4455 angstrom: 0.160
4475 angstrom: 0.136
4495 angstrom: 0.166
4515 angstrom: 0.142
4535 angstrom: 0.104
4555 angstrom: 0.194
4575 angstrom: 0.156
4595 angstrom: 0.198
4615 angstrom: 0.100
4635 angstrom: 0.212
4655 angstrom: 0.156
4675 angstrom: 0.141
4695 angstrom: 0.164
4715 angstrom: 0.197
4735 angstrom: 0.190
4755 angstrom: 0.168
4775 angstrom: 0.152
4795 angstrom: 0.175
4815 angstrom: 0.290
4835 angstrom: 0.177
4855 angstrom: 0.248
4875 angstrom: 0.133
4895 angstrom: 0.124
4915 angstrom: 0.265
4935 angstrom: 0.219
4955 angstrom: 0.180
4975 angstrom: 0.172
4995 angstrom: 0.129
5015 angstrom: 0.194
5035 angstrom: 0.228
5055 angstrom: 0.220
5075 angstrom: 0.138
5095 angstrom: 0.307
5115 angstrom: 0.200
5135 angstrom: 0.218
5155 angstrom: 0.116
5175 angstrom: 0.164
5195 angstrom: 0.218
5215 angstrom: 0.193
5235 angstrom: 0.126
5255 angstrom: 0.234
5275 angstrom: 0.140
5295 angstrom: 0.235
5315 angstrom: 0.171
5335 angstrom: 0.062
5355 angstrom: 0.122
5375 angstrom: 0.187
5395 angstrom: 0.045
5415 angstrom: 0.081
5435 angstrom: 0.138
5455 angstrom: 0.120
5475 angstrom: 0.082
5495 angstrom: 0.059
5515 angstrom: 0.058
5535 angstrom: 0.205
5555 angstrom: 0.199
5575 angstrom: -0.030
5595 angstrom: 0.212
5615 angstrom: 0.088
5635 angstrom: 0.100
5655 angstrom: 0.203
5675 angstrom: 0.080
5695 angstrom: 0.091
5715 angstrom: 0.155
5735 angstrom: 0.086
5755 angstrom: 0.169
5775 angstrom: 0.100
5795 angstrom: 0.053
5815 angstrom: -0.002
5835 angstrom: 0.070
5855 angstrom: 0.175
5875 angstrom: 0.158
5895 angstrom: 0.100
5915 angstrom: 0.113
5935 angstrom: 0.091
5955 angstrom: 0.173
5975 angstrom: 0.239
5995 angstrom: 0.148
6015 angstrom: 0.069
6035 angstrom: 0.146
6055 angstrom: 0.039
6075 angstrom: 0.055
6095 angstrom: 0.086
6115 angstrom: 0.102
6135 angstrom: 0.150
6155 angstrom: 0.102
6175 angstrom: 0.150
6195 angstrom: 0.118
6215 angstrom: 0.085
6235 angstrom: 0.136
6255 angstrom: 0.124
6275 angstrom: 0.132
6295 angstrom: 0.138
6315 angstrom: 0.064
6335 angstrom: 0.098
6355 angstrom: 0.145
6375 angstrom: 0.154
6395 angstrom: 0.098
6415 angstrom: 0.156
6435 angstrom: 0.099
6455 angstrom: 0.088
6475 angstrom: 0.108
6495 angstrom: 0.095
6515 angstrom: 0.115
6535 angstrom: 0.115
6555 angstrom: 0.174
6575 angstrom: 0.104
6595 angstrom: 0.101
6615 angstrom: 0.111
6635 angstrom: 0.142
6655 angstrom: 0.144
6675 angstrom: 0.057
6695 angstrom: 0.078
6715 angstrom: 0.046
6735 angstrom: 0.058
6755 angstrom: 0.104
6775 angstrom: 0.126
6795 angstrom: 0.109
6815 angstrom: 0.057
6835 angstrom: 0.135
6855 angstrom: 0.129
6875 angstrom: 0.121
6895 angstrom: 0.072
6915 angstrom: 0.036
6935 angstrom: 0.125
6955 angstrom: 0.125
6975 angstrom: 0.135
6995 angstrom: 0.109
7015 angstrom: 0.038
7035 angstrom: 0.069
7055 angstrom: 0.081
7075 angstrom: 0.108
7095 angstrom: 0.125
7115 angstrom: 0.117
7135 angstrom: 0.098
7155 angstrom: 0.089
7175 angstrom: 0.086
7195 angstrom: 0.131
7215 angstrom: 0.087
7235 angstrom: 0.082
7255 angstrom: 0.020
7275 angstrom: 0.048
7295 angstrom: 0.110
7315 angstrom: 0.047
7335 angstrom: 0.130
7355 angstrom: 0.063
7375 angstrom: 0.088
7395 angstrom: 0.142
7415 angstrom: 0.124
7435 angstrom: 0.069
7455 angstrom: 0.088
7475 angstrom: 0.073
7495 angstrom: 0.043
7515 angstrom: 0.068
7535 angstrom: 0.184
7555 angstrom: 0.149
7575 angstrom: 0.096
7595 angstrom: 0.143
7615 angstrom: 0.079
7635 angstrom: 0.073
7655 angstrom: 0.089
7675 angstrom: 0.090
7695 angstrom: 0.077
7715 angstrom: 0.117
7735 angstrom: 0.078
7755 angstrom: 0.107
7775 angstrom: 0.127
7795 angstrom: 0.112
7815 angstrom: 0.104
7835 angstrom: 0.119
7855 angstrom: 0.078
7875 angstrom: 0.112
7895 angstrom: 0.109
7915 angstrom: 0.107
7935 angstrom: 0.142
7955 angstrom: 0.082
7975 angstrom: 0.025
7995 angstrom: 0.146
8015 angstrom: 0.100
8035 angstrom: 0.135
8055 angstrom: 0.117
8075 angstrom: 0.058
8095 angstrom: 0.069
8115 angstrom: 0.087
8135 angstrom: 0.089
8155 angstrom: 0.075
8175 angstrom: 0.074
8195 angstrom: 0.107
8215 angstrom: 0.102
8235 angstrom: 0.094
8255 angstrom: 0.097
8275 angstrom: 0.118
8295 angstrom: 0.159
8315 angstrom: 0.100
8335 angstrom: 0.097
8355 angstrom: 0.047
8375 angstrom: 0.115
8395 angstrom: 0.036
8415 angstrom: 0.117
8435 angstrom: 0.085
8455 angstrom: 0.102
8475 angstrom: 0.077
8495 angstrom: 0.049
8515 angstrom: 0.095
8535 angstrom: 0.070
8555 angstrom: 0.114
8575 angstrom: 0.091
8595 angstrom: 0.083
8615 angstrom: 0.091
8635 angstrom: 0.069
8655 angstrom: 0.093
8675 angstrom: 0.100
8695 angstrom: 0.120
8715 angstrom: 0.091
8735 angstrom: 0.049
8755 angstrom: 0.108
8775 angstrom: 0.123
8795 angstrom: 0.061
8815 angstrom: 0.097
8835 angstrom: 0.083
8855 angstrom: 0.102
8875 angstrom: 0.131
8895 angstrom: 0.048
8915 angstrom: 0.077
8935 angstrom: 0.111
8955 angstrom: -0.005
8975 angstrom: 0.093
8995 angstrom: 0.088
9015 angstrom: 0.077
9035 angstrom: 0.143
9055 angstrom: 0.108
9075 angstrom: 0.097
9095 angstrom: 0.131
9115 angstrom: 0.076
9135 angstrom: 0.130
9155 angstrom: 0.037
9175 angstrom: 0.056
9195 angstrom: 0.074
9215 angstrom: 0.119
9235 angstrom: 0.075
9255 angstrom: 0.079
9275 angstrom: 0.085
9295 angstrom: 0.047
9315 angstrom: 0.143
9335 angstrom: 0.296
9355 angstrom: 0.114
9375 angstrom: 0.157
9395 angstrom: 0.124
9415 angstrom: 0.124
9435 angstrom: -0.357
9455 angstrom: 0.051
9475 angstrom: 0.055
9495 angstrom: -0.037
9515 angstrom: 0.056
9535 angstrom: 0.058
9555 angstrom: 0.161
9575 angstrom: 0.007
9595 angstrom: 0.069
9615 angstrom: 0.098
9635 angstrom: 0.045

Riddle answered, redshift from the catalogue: 0.45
